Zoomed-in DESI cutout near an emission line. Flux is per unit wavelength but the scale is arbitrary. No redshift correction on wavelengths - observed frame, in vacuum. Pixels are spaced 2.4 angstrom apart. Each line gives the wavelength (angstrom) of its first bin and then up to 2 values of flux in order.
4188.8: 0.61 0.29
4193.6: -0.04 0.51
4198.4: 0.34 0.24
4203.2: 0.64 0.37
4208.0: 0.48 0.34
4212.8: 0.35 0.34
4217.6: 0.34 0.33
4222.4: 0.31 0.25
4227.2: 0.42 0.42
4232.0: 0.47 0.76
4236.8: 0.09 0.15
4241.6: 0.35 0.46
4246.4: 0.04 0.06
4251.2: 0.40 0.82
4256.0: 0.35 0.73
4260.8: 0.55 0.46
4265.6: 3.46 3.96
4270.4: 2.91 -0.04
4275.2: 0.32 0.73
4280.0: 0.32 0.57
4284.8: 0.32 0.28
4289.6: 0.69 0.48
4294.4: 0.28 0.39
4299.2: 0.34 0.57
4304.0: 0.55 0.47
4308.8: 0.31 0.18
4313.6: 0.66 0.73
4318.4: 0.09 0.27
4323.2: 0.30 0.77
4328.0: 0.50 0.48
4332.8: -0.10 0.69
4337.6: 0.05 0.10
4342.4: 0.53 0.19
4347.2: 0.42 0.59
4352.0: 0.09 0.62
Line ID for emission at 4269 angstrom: [O II] 3727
